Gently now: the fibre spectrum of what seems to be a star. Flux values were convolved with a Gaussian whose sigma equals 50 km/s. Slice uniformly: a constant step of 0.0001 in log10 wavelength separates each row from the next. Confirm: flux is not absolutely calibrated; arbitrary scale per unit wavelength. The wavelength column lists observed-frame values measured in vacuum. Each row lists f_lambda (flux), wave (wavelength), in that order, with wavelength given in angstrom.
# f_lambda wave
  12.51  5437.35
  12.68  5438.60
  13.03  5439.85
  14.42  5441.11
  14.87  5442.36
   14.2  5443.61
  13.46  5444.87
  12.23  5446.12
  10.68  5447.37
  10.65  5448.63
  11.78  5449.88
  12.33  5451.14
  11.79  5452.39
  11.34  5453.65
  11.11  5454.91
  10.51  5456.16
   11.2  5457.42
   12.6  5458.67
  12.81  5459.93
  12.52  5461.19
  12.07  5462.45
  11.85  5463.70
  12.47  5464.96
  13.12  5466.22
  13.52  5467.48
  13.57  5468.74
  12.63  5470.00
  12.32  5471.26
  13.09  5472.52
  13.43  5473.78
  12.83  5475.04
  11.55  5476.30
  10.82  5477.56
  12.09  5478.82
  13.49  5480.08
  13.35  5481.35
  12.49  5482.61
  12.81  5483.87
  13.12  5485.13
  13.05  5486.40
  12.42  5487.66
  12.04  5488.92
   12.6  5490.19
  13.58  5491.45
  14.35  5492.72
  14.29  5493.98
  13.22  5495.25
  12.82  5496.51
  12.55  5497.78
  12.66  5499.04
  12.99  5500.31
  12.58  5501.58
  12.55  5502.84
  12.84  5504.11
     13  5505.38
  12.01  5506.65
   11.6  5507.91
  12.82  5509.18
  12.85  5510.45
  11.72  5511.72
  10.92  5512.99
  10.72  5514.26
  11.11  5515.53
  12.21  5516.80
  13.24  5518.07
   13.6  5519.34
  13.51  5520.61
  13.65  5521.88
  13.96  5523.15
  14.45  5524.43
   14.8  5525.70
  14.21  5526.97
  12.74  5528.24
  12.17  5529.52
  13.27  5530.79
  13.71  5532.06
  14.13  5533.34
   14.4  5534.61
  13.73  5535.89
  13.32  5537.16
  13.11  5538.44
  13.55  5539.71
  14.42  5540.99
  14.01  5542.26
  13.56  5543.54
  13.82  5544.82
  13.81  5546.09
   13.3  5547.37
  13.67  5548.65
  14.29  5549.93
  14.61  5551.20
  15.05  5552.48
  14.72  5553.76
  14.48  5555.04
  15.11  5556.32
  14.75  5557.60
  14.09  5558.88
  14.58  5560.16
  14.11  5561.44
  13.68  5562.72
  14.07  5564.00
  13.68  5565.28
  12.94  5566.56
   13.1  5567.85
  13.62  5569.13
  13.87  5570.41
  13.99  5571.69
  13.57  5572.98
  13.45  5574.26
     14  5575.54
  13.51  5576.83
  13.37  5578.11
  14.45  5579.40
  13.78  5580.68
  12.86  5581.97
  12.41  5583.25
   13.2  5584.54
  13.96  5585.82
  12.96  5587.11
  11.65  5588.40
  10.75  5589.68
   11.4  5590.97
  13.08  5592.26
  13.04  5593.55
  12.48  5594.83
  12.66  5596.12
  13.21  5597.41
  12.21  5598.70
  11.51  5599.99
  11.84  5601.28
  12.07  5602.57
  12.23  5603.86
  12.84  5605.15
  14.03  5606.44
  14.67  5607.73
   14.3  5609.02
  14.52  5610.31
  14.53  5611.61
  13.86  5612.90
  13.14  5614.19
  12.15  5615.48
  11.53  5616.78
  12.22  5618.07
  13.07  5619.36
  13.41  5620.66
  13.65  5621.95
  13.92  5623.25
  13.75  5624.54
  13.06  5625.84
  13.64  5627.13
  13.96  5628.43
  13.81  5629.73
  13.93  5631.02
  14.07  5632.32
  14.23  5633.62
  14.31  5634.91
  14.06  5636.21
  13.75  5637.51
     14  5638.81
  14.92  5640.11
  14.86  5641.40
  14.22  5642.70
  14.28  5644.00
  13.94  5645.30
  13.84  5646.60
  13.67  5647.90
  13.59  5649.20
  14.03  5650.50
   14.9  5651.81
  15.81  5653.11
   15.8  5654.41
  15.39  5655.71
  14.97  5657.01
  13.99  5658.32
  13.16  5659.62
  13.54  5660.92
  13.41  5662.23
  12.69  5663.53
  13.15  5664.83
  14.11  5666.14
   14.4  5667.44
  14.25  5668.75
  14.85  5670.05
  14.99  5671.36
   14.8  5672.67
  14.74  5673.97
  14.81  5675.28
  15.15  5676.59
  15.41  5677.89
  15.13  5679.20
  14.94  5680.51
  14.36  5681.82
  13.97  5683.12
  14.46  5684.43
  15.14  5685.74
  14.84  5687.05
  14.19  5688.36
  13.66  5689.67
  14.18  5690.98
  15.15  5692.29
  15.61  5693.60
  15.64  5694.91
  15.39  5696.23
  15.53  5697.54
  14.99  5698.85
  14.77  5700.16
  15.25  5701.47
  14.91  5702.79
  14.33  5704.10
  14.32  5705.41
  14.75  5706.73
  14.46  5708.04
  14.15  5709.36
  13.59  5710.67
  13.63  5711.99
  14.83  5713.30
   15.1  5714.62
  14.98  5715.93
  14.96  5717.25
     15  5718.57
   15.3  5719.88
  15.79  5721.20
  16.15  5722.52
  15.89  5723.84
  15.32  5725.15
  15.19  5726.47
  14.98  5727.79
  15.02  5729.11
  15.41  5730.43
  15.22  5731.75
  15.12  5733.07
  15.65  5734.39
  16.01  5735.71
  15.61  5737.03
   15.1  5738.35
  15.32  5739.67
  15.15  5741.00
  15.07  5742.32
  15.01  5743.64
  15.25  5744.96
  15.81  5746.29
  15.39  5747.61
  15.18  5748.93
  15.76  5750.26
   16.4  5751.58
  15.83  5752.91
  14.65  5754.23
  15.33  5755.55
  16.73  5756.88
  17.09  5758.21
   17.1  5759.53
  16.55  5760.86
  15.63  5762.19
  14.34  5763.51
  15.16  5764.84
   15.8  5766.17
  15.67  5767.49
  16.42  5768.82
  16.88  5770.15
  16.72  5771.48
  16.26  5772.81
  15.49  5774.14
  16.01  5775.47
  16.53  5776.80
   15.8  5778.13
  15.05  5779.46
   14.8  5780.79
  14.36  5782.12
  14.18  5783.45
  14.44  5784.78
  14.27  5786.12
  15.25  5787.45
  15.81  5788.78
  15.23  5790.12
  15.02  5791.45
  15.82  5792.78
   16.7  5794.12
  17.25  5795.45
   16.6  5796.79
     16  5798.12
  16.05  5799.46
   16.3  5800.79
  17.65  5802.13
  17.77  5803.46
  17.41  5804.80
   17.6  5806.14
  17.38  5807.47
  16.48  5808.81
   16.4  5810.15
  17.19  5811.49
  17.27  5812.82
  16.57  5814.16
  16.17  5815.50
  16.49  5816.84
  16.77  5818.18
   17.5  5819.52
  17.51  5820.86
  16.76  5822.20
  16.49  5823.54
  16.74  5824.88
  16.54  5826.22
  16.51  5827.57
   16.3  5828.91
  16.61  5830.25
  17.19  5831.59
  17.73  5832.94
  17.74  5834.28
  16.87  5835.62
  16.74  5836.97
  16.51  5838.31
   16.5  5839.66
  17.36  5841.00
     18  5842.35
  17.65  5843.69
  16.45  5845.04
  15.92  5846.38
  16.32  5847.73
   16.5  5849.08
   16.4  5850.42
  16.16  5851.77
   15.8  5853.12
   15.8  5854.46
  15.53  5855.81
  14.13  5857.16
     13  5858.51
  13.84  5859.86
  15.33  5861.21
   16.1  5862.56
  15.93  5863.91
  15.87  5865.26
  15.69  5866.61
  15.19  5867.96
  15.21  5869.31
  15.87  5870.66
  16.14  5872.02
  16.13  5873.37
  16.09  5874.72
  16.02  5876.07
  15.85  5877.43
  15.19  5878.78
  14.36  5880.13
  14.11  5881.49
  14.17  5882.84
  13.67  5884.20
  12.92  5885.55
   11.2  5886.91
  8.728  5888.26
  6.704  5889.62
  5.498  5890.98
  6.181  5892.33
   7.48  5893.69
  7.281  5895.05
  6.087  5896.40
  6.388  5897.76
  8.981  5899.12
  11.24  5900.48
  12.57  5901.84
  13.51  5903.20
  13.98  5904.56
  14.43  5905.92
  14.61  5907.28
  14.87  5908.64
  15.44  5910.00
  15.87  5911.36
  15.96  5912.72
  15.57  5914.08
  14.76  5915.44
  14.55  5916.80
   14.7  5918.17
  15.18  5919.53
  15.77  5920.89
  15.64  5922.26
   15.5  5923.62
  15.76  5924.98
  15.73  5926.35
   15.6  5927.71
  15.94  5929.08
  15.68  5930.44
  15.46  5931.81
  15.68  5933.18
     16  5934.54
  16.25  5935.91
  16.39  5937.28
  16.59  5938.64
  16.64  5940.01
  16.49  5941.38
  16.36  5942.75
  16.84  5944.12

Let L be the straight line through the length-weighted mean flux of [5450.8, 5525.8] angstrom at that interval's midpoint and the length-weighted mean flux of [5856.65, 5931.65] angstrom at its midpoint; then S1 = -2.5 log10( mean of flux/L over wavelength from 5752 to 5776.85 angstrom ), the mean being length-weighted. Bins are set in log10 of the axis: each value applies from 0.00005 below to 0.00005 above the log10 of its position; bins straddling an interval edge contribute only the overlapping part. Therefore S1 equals -0.20 mag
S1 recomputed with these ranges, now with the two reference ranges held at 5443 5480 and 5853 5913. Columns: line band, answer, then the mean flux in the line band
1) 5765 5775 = -0.24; 16.1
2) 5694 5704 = -0.19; 15.2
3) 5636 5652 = -0.12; 14.1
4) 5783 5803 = -0.21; 15.8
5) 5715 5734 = -0.19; 15.3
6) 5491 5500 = -0.09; 13.3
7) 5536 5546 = -0.11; 13.7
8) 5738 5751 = -0.19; 15.3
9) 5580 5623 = -0.03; 12.9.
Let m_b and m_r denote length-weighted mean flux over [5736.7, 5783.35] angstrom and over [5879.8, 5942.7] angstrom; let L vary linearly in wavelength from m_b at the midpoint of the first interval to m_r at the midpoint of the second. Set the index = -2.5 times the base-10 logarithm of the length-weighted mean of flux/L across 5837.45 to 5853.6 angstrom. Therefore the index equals -0.16 mag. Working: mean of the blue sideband 15.7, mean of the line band 16.6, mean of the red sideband 13.4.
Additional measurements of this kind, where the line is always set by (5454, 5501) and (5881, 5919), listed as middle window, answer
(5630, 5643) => -0.155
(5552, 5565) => -0.157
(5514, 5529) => -0.057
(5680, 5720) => -0.202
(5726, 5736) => -0.249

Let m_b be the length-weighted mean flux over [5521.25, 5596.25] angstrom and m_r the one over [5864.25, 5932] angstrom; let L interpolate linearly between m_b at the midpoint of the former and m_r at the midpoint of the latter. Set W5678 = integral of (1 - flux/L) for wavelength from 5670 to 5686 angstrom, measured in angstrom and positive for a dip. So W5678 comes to -1.46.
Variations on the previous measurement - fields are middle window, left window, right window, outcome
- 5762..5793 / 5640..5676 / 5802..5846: 1.5 angstrom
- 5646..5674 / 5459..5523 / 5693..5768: 0.5 angstrom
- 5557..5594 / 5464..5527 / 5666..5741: 0.7 angstrom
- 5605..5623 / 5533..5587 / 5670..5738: 1.0 angstrom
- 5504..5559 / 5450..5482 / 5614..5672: -2.2 angstrom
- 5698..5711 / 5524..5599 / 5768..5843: 0.6 angstrom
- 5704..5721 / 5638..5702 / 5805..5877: 0.4 angstrom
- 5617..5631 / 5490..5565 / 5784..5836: 1.1 angstrom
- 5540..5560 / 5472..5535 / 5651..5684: -1.3 angstrom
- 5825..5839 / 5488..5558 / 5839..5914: -3.1 angstrom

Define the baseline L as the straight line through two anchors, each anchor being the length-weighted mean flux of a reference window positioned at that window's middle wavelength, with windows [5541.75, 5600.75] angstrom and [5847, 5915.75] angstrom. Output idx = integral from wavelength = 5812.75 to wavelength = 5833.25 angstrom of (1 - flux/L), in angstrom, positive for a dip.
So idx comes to -5.0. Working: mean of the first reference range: 13.5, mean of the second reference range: 13.5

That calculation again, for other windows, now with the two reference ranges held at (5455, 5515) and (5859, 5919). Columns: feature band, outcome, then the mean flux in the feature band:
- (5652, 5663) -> -1.4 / 14.5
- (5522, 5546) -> -2.1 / 13.7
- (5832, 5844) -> -3.8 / 17.2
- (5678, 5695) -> -2.4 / 14.7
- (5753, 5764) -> -2.5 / 16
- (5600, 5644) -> -2.8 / 13.6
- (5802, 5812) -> -3.2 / 17.2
